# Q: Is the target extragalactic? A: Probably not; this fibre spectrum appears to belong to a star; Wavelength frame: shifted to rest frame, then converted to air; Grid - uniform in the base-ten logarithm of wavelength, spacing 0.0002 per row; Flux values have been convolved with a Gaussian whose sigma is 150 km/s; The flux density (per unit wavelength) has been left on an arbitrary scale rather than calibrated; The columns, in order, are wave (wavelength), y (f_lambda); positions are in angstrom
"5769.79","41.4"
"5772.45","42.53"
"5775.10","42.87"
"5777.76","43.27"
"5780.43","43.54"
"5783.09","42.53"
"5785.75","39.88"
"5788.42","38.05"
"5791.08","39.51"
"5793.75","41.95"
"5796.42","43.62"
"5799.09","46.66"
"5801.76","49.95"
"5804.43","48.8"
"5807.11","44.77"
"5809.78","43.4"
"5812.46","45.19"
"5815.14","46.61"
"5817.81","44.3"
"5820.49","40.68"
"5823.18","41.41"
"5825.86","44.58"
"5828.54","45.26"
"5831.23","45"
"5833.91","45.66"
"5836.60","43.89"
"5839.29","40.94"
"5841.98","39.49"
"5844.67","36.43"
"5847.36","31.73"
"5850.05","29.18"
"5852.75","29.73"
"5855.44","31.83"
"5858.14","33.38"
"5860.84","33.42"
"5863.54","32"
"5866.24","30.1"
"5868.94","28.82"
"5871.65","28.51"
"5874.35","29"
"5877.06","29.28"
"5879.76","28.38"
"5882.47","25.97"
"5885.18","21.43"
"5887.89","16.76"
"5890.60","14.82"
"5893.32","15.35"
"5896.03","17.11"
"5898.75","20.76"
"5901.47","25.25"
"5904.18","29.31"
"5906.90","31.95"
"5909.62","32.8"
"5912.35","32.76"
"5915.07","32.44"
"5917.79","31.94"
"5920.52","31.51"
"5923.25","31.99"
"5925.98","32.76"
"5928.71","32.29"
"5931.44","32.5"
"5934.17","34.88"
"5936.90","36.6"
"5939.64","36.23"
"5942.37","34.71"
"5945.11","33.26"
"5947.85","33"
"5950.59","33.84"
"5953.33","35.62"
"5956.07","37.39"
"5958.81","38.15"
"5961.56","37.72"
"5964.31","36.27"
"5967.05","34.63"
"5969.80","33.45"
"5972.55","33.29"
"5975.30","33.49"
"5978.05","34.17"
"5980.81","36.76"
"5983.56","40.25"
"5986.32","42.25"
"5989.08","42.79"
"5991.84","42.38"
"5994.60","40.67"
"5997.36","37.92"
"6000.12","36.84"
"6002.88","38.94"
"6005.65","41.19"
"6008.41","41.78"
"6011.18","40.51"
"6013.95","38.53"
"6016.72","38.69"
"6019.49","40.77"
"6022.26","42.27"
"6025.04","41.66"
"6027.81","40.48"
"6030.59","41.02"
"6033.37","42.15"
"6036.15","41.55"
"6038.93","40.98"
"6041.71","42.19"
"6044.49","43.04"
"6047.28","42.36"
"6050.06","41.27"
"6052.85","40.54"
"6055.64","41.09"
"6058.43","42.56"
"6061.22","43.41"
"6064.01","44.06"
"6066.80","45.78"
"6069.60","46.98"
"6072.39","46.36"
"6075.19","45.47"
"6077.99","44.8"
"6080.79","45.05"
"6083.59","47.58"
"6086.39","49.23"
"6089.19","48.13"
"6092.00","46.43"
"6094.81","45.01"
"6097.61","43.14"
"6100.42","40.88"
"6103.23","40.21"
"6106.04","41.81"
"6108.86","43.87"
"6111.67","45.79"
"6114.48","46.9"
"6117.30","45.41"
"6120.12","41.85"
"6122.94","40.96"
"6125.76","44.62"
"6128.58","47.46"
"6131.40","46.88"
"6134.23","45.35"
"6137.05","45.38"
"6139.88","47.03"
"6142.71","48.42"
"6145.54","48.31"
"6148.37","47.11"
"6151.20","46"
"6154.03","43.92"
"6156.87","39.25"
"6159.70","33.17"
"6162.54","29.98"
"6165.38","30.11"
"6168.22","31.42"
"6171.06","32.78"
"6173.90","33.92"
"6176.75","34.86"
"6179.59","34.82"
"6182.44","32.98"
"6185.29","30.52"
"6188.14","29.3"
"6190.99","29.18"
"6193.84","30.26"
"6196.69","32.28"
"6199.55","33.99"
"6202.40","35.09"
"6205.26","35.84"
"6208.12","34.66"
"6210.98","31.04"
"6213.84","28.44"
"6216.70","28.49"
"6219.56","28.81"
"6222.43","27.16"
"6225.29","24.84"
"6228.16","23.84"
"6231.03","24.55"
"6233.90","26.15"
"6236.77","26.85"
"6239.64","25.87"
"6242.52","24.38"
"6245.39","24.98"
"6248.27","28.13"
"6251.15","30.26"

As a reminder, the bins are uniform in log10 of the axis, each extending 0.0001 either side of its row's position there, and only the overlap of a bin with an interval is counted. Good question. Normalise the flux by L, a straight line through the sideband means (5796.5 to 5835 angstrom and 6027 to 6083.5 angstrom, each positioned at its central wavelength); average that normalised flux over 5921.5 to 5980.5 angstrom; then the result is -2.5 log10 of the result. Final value 0.26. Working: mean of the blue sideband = 45.1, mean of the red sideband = 43.2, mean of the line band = 34.6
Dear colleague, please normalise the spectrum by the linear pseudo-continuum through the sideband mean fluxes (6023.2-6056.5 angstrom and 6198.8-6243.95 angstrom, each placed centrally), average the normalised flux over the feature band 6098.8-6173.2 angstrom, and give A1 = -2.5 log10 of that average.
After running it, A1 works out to -0.21 mag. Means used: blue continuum 41.5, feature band 42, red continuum 28.7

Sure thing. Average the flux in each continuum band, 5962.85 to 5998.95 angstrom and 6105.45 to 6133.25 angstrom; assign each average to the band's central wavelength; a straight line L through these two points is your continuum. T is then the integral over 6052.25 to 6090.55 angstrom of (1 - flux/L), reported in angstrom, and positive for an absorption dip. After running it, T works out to -2.7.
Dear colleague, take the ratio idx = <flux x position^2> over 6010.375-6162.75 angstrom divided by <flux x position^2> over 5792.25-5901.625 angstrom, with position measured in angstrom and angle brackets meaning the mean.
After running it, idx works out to 1.35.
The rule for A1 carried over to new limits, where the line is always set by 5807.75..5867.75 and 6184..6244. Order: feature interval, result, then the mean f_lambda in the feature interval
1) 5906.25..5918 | 0.14 mag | 32.4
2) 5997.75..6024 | -0.16 mag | 39.9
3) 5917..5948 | 0.09 mag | 33.5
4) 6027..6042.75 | -0.22 mag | 41.4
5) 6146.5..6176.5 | -0.21 mag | 36.9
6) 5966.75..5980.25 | 0.04 mag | 33.9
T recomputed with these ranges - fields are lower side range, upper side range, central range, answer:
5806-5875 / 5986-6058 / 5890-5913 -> 8.5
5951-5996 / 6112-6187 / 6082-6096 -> -2.8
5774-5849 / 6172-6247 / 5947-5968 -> 1.1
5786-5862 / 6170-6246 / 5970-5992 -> -0.8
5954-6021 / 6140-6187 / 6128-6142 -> -3.3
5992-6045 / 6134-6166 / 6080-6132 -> -3.9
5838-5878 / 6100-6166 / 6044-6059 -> -0.7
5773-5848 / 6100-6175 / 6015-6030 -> 0.5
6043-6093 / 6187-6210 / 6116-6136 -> -2.7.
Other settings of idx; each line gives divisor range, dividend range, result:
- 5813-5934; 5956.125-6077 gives 1.31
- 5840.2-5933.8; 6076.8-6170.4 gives 1.62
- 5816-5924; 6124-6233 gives 1.23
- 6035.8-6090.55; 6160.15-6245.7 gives 0.71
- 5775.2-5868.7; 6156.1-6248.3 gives 0.85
